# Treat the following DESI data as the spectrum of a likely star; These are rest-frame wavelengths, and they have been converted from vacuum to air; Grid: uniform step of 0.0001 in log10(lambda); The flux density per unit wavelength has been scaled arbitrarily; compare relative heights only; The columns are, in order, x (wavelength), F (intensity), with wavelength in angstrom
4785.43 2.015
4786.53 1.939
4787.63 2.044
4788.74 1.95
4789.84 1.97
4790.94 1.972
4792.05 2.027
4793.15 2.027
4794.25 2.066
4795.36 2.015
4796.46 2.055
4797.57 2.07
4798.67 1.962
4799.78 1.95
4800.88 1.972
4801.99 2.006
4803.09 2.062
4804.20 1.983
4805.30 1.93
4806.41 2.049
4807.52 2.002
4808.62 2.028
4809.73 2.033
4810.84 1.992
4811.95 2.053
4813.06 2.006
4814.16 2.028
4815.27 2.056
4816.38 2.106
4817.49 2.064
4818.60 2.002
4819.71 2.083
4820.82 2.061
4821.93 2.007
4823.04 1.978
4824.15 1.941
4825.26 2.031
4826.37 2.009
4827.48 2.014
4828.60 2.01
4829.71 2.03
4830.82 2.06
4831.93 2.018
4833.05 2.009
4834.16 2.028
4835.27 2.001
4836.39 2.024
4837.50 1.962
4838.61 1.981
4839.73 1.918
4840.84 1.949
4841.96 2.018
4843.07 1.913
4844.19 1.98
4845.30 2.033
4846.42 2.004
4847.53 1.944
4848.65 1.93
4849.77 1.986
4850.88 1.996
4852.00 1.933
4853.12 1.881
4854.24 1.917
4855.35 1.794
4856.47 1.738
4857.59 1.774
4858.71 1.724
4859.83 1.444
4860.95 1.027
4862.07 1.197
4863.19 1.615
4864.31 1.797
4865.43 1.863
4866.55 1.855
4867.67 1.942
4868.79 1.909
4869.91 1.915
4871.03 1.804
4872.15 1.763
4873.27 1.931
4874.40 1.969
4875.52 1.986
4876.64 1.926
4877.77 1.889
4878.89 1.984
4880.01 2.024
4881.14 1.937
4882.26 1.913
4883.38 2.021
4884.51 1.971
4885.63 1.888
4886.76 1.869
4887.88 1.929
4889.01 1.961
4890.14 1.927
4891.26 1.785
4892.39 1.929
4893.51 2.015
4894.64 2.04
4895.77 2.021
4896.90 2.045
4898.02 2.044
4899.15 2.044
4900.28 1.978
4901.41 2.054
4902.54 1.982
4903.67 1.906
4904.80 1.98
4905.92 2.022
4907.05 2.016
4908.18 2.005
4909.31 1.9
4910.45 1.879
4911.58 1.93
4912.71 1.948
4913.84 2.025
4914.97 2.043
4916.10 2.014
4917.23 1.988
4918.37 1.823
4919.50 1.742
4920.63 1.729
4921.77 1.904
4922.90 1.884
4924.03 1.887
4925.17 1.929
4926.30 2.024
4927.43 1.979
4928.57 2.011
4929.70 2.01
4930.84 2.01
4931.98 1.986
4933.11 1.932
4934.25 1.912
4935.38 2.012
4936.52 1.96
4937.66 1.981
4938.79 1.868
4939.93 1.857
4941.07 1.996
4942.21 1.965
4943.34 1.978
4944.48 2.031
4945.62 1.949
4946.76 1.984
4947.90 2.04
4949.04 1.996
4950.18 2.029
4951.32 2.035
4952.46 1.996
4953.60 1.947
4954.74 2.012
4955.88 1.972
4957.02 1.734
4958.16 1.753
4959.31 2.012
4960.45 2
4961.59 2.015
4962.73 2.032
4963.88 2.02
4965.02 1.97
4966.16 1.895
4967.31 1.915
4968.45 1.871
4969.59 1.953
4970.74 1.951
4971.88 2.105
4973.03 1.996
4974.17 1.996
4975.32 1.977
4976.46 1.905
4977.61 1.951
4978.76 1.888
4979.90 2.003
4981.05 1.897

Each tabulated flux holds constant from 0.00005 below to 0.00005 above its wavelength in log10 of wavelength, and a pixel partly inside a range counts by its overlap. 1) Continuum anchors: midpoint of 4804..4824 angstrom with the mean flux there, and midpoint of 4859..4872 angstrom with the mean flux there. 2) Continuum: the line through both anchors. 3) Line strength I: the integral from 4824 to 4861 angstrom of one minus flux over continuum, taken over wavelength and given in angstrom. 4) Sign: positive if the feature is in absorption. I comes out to -1.8 angstrom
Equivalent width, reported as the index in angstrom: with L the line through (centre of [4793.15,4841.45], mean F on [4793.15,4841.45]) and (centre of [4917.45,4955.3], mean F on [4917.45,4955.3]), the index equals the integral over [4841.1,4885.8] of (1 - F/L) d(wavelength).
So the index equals 3.1 angstrom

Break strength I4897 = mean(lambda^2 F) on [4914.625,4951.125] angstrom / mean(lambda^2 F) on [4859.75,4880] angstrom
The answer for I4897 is 1.12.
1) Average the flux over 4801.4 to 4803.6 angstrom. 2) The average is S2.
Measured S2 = 2.03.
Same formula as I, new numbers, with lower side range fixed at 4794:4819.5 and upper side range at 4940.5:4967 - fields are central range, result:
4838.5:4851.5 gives 0.2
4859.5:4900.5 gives 2.6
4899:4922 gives 0.5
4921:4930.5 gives 0.1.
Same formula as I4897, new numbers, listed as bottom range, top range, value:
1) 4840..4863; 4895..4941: 1.11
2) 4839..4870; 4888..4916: 1.11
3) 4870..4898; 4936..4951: 1.04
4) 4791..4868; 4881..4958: 1.05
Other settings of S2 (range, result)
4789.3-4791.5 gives 1.97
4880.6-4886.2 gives 1.95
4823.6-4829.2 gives 2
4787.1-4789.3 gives 1.99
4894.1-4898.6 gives 2.04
